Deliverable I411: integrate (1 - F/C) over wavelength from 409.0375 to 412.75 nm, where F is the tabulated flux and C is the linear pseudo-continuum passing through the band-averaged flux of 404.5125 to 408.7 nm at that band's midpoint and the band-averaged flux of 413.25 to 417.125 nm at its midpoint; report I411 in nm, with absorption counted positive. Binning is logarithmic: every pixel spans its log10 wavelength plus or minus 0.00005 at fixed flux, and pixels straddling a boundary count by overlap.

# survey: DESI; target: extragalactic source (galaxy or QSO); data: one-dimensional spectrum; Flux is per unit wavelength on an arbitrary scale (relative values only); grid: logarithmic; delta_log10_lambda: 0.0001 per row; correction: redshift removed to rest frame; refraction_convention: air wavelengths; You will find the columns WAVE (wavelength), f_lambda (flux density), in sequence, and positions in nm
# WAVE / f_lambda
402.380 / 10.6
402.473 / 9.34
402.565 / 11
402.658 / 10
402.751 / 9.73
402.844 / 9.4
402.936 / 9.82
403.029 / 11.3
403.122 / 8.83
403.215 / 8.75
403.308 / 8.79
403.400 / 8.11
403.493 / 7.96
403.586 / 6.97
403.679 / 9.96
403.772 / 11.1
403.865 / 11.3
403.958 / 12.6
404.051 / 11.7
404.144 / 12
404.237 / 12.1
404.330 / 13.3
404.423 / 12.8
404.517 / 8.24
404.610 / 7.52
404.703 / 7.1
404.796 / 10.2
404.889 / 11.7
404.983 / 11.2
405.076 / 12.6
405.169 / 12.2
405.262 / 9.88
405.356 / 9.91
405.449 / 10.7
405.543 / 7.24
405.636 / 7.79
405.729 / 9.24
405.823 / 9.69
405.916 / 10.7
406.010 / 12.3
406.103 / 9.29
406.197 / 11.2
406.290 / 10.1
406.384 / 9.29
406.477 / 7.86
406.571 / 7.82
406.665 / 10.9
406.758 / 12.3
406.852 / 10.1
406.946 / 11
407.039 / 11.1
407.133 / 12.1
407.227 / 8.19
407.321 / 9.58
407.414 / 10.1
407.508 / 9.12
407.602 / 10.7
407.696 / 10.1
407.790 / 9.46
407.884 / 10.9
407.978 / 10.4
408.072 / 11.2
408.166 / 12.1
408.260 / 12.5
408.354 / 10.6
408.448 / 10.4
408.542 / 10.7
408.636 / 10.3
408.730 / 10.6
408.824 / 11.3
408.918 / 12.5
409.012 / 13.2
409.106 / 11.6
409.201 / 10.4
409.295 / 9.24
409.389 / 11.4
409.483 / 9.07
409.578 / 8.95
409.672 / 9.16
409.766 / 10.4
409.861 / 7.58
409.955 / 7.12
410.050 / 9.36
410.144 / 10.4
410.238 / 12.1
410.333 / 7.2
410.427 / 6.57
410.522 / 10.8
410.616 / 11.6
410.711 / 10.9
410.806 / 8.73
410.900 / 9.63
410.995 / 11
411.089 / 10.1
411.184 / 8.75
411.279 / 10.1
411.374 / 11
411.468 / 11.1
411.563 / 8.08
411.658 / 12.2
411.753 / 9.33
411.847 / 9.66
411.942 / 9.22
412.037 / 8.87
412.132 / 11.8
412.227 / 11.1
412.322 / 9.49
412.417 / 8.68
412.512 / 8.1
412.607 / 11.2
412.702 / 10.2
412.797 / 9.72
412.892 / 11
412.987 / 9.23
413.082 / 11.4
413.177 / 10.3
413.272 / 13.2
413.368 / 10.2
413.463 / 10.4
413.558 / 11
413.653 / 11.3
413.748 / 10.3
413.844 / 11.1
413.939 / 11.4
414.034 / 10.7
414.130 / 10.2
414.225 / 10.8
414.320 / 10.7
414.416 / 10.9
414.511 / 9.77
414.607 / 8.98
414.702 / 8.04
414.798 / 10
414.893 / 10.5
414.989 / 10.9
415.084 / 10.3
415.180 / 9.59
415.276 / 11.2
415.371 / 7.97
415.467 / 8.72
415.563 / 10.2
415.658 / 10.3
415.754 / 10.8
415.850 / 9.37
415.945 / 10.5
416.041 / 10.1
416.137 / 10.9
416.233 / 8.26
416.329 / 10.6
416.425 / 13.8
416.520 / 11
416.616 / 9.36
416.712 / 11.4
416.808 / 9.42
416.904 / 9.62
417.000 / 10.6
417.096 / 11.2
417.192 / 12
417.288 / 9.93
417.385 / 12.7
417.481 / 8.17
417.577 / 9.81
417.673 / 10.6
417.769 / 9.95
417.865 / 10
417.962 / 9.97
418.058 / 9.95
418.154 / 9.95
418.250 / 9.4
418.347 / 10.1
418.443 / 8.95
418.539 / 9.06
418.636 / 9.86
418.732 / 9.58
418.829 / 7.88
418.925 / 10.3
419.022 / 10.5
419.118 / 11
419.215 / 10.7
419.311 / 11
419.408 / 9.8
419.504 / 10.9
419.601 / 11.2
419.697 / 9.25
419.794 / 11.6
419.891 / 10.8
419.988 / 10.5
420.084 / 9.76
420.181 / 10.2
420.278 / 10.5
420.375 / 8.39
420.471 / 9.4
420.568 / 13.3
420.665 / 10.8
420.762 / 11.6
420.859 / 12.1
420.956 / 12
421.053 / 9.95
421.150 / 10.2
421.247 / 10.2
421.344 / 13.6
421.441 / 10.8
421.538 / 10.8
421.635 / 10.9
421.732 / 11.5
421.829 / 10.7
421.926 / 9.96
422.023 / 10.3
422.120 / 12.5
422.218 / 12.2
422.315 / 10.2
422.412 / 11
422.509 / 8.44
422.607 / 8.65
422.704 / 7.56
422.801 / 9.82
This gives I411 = 0.164 nm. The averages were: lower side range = 10.2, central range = 9.82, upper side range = 10.4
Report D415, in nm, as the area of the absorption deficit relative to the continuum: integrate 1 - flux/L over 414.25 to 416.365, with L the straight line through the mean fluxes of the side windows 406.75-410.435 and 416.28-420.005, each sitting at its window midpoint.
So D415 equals 0.075 nm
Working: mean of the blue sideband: 10.3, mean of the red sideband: 10.3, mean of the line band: 9.94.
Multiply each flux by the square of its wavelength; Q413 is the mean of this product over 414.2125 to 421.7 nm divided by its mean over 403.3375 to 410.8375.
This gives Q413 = 1.07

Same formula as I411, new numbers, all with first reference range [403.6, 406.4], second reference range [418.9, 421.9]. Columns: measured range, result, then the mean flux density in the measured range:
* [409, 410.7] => 0.13 nm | 9.74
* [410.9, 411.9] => 0.05 nm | 10.1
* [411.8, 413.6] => 0.06 nm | 10.2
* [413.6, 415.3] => 0.05 nm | 10.4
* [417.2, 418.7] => 0.11 nm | 9.94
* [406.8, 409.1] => -0.05 nm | 10.8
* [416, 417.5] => 0.01 nm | 10.6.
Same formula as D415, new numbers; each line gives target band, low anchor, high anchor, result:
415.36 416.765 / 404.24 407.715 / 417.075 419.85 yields -0.01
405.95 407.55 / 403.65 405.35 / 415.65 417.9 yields 0.11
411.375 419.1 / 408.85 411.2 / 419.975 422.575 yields 0.10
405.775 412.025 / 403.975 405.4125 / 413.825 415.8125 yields 0.22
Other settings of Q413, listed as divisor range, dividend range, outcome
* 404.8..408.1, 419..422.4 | 1.14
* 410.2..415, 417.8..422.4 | 1.07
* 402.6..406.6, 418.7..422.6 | 1.15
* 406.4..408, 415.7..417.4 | 1.10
